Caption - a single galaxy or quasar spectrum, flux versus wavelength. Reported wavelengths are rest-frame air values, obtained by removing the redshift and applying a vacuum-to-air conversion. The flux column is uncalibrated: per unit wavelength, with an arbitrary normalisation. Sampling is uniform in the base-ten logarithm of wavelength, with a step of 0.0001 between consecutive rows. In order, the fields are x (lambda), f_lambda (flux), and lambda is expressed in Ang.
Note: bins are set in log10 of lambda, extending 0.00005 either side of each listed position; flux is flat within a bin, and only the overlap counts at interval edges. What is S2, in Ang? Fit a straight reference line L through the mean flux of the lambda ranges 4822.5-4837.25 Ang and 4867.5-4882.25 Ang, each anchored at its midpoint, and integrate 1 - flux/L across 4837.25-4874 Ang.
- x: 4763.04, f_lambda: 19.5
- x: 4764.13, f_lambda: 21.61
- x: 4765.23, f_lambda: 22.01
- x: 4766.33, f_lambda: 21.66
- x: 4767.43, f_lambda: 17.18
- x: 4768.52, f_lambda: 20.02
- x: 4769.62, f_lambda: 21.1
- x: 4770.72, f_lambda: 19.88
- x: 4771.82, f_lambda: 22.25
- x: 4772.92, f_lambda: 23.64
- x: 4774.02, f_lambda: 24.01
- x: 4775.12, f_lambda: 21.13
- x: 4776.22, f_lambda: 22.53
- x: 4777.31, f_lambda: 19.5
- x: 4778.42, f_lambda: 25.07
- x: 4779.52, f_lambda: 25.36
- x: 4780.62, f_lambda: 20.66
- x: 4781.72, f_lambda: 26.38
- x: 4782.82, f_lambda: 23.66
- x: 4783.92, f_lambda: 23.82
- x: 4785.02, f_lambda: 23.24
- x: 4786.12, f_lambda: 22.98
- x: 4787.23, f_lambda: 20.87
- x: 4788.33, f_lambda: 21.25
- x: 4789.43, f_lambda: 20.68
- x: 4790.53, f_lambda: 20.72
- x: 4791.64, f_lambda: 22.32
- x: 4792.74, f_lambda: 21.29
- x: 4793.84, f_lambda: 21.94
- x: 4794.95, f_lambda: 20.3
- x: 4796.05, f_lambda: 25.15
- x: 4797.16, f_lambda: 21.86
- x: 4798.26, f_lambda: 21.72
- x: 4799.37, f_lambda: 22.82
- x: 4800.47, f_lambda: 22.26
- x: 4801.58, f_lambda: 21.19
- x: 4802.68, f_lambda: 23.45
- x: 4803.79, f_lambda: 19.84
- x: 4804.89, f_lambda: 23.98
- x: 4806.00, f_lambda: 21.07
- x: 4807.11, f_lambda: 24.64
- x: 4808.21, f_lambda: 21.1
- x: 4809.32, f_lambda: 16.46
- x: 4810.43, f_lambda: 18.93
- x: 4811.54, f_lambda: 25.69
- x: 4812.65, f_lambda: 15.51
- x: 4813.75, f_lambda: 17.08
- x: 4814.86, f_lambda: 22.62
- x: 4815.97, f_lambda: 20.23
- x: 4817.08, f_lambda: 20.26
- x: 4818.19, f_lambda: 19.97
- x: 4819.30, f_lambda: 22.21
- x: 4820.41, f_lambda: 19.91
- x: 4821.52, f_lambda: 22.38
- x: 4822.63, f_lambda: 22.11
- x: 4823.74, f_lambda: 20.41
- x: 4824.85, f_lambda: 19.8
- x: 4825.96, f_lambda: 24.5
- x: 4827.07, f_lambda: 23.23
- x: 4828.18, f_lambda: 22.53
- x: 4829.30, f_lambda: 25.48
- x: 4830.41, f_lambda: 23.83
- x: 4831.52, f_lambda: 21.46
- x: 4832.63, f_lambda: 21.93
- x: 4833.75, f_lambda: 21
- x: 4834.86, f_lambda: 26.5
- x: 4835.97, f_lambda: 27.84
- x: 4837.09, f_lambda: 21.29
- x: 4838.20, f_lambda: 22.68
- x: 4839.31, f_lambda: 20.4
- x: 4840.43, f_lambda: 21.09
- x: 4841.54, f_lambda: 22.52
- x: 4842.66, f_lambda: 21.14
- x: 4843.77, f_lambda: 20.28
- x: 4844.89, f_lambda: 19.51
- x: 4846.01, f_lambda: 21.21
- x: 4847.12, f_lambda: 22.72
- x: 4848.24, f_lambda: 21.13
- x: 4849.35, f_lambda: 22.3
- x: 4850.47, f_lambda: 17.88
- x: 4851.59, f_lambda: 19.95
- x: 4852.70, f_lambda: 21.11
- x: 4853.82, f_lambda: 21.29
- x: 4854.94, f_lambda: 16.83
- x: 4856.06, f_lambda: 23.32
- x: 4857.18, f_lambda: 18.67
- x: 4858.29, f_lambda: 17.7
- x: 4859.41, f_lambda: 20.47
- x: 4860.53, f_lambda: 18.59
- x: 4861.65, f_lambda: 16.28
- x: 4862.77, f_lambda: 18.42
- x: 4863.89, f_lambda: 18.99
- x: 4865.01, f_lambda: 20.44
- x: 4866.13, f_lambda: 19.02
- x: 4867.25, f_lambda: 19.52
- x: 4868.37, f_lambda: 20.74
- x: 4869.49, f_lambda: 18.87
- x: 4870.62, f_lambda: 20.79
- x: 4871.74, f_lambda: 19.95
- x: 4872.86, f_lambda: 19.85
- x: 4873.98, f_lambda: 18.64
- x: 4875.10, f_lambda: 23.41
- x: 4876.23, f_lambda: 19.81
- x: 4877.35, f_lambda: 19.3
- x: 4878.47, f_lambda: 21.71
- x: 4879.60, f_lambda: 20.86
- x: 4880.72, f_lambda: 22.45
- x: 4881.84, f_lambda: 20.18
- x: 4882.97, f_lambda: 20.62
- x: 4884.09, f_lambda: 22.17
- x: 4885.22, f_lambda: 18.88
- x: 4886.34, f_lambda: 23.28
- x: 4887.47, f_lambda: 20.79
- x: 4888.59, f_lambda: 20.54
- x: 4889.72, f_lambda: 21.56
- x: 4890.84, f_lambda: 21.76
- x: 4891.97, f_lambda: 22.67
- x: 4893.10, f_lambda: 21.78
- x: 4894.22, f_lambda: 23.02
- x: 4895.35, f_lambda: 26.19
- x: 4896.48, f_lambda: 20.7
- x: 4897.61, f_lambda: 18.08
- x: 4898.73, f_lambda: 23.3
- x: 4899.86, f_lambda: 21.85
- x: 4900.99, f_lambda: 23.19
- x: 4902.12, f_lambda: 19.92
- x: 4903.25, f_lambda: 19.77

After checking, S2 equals 2.5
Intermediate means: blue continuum 23.1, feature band 20.1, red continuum 20.5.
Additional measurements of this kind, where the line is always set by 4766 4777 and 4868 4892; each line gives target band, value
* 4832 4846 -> -0.76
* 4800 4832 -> -0.52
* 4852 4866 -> 1.05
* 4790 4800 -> -0.39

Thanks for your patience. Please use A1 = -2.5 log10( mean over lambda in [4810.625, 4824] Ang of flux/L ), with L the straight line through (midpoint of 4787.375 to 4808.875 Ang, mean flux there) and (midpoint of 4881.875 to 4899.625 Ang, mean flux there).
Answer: 0.06 mag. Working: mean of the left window 21.9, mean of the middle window 20.7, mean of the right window 21.6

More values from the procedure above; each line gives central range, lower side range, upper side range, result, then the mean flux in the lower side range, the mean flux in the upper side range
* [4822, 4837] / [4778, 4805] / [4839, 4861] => -0.095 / 22.5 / 20.4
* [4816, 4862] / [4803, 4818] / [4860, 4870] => -0.082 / 20.6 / 19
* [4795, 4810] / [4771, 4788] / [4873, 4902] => 0.035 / 22.9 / 21.4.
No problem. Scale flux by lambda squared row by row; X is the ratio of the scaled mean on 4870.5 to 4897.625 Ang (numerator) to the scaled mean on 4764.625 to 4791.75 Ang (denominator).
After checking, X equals 1.0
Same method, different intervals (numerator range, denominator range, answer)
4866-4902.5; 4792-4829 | 1.01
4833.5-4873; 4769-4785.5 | 0.93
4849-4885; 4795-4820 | 0.96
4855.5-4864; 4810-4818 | 0.97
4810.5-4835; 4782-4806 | 0.99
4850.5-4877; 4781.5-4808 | 0.91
